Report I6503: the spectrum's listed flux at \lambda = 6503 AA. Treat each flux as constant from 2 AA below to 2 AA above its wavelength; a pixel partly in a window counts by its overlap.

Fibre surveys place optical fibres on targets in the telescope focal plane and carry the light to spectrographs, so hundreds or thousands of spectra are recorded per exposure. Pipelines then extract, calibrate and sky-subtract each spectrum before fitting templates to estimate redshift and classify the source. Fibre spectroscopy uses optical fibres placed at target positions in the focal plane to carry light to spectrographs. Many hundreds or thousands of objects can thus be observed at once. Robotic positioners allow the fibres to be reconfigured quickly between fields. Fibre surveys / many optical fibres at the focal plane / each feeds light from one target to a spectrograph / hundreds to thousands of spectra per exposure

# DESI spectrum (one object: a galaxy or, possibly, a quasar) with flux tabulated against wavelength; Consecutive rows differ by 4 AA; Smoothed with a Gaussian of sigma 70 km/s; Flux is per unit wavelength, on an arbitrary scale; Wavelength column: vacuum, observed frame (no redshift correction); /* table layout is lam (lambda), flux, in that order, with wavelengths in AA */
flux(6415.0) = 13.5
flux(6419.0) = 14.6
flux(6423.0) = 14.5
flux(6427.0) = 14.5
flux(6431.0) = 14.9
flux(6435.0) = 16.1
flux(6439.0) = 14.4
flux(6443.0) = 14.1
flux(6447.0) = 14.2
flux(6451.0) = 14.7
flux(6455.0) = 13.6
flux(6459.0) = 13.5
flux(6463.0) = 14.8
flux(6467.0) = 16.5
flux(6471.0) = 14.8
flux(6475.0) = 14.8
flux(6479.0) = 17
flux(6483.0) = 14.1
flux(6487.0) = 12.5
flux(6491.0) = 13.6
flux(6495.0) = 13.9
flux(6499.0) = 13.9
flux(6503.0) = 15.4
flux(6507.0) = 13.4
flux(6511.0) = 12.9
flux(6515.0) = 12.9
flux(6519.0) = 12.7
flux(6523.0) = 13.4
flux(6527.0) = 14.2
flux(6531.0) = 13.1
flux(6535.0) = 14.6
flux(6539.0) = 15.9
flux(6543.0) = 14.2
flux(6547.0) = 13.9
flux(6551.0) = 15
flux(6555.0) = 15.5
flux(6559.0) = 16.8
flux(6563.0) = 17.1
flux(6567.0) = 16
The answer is 15.4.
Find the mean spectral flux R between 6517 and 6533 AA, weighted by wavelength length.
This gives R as 13.3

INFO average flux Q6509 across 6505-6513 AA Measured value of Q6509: 13.2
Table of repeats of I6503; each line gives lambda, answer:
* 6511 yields 12.9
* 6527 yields 14.2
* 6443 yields 14.1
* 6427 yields 14.5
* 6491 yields 13.6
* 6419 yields 14.6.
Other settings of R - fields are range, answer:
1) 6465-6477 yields 15.4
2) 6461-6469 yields 15.7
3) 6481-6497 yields 13.5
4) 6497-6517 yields 13.7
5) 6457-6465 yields 14.2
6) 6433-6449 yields 14.7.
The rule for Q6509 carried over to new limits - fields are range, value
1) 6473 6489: 14.6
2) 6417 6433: 14.6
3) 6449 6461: 13.9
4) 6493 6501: 13.9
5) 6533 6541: 15.2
